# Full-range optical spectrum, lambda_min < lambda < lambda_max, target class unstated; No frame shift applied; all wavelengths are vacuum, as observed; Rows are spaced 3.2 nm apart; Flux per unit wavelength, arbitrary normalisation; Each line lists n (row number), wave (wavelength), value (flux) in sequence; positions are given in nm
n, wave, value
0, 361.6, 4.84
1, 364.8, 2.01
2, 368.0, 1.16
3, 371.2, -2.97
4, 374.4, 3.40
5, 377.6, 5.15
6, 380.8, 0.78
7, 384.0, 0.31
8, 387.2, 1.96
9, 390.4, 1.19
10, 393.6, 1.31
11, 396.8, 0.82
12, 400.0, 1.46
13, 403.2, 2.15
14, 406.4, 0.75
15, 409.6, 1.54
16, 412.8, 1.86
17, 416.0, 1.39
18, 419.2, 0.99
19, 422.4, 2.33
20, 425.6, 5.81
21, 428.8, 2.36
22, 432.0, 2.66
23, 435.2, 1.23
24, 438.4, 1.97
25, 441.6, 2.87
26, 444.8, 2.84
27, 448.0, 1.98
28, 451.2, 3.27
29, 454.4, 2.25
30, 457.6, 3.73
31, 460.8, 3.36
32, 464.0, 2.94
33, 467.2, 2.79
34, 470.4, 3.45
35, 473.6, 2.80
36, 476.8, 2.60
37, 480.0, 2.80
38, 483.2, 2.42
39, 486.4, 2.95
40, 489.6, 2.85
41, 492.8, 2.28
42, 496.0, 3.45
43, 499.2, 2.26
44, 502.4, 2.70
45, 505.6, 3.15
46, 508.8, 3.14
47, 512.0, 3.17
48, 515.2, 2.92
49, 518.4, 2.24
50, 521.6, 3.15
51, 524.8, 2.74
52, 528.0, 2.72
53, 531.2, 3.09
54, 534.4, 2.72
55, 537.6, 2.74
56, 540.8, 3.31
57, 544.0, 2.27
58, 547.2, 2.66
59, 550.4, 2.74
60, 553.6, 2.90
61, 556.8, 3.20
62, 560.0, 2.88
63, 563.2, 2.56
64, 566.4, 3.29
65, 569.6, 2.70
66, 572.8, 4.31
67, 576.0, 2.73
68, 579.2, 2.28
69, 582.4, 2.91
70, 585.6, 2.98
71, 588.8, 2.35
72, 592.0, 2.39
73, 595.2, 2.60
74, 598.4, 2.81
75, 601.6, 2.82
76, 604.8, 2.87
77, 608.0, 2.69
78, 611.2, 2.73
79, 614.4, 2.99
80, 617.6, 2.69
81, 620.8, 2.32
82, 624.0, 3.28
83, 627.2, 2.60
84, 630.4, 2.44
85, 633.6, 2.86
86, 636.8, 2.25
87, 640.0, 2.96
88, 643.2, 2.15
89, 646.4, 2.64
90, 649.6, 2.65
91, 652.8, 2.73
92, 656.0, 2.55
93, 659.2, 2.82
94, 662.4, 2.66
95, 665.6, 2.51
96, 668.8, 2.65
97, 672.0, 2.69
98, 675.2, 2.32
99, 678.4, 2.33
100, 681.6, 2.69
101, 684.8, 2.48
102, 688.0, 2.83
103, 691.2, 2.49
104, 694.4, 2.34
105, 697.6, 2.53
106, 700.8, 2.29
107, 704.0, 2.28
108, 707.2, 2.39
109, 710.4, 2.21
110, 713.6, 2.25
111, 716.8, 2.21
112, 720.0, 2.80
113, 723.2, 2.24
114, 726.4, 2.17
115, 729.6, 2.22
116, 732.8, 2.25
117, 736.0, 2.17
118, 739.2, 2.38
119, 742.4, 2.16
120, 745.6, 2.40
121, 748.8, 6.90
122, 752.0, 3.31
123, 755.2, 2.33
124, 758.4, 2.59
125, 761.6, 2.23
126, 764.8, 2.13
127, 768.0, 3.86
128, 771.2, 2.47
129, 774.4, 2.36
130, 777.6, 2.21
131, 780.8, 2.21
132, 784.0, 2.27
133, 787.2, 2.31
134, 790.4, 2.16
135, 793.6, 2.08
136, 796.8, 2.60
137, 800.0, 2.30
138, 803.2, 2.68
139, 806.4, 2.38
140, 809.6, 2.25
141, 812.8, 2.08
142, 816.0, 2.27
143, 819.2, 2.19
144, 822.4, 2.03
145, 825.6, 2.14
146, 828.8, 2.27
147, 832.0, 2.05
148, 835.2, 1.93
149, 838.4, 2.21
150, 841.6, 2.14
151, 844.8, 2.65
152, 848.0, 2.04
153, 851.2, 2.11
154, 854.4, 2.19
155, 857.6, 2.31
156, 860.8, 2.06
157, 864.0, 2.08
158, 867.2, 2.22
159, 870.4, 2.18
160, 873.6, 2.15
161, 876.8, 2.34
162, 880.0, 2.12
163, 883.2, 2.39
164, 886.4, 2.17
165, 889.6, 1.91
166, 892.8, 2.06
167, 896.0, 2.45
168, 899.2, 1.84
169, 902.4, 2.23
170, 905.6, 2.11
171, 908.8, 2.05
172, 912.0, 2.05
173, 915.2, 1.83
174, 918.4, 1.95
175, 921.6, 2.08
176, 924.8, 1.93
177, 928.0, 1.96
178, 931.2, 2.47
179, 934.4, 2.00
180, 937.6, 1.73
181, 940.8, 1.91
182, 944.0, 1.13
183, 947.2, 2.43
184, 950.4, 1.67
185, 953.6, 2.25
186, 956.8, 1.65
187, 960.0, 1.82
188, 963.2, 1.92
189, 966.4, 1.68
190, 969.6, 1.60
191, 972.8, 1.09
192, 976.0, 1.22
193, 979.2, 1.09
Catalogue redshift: 0.14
